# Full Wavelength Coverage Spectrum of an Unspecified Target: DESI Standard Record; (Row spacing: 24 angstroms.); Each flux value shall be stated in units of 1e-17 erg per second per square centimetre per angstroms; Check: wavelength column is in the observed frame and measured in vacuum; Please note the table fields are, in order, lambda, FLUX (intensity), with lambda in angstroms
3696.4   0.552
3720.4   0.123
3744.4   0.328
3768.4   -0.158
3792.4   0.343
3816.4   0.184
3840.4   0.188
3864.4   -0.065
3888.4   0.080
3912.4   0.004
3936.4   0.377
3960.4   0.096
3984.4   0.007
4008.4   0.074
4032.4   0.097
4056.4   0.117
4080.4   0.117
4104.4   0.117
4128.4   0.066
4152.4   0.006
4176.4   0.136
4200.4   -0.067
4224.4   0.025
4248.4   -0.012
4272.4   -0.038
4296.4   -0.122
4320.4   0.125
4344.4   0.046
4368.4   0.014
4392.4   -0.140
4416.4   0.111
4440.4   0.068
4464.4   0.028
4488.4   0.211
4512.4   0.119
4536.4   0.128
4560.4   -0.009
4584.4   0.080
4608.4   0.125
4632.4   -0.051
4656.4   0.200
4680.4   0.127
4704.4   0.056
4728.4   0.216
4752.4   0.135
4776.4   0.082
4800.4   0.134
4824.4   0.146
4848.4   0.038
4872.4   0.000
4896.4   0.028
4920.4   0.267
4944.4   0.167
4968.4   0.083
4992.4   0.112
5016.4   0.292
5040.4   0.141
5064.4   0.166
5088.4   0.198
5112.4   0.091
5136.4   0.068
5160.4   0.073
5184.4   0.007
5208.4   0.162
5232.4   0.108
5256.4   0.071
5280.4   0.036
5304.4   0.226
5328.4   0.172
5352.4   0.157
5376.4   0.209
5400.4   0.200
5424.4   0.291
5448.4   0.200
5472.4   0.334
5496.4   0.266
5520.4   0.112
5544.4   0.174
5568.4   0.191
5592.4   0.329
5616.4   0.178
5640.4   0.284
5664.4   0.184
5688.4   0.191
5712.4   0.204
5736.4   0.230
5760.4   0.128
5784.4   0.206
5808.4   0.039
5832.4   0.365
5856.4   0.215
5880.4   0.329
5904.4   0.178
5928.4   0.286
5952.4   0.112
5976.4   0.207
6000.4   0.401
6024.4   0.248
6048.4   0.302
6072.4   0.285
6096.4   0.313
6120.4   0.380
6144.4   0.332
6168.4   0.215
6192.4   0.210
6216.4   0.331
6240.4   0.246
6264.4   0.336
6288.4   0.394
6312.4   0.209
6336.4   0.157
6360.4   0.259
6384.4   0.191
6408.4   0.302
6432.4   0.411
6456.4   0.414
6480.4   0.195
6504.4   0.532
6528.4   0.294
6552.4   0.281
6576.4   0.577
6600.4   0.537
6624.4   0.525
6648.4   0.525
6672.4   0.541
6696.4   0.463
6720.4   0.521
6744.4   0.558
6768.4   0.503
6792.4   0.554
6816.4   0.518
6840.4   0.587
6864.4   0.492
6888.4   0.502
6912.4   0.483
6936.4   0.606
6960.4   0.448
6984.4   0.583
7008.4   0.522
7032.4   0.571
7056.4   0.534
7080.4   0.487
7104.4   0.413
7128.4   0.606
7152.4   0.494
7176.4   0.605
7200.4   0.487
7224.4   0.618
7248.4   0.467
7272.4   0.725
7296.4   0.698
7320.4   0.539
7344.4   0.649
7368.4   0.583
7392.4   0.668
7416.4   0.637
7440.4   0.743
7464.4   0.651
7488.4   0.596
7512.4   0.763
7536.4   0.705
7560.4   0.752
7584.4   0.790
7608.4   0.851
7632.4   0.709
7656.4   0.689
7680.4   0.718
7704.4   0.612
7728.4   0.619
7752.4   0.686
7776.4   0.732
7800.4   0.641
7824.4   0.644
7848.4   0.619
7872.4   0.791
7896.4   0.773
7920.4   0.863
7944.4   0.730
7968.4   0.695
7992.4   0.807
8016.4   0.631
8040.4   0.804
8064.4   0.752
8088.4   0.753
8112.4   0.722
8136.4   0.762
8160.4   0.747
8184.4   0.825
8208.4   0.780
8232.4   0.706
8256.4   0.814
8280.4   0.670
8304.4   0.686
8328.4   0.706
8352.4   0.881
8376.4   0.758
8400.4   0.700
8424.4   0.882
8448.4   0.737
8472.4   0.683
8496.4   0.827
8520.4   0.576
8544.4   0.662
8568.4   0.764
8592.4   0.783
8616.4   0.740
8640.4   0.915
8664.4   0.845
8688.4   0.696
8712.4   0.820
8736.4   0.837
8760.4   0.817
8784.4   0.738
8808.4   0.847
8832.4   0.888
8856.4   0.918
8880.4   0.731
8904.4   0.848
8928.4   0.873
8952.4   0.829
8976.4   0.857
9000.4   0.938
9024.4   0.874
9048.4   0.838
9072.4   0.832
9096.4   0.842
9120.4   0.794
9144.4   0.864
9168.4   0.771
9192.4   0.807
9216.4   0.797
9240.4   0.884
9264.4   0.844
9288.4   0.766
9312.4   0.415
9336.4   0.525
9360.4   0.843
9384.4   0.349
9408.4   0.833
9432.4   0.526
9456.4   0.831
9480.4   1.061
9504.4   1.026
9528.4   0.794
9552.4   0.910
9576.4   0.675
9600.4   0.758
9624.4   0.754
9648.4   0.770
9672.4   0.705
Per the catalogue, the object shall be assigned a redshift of 0.65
